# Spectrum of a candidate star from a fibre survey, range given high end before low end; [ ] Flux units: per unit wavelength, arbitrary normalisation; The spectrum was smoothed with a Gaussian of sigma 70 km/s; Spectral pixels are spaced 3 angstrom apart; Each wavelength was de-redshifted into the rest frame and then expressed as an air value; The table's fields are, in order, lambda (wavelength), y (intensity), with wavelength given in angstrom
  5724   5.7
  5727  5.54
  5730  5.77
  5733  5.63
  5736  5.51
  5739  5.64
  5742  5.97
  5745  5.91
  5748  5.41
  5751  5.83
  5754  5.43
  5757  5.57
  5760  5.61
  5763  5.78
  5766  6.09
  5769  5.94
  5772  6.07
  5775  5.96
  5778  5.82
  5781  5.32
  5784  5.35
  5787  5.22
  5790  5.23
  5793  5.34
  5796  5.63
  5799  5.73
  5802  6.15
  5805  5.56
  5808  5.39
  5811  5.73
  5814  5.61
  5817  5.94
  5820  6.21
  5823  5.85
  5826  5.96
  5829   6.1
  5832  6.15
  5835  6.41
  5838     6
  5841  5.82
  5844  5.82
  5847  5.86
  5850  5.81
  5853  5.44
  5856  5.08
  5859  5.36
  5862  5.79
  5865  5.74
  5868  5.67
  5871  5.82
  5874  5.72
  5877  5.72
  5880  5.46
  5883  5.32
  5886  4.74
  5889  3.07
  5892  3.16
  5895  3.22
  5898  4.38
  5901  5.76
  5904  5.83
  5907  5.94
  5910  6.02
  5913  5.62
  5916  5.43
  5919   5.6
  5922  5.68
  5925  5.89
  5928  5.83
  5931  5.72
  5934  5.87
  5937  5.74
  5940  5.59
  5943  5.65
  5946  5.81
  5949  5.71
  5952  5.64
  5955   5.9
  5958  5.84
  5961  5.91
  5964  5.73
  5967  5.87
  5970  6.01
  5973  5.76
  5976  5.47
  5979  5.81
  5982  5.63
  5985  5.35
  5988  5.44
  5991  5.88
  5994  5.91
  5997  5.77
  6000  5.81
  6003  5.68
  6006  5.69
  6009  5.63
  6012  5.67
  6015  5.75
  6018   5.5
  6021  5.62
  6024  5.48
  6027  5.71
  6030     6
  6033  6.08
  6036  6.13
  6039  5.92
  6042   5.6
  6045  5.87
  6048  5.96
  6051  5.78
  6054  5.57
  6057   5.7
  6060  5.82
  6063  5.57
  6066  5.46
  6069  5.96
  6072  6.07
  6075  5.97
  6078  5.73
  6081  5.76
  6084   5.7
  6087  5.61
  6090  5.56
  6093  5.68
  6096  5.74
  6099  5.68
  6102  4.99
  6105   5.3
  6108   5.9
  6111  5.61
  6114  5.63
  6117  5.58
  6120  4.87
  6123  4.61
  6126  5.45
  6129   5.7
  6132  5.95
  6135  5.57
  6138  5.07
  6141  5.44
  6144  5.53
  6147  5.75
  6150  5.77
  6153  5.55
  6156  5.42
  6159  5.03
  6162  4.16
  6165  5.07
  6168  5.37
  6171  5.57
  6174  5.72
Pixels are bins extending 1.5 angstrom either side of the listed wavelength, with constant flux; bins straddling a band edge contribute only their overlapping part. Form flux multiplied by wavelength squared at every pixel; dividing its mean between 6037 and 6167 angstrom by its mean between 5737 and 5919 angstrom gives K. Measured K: 1.10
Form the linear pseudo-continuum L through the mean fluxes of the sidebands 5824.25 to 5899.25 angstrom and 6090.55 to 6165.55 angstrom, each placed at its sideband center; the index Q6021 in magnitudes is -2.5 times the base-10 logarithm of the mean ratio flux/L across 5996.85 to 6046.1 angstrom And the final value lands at -0.07 mag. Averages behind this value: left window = 5.35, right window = 5.41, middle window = 5.76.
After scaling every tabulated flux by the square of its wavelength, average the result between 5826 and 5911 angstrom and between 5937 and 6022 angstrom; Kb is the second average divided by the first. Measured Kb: 1.10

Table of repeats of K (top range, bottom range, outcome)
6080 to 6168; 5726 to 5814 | 1.08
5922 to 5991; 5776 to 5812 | 1.09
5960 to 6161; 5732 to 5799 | 1.10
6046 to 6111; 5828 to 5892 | 1.11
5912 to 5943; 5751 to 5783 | 1.05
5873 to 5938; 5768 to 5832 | 0.95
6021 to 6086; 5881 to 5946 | 1.15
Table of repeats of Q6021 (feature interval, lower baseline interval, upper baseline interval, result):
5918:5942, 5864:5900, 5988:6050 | -0.12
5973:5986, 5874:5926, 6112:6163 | -0.08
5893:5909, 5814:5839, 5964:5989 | 0.17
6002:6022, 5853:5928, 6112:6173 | -0.07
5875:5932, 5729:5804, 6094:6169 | 0.08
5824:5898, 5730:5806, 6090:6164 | 0.05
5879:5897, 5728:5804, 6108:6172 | 0.33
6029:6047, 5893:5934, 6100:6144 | -0.10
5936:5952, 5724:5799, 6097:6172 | -0.03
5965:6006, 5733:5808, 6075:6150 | -0.03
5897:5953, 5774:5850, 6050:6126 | 0.00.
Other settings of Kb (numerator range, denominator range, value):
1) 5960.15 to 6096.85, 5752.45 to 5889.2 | 1.09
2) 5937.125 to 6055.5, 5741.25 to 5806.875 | 1.09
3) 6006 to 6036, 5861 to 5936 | 1.12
